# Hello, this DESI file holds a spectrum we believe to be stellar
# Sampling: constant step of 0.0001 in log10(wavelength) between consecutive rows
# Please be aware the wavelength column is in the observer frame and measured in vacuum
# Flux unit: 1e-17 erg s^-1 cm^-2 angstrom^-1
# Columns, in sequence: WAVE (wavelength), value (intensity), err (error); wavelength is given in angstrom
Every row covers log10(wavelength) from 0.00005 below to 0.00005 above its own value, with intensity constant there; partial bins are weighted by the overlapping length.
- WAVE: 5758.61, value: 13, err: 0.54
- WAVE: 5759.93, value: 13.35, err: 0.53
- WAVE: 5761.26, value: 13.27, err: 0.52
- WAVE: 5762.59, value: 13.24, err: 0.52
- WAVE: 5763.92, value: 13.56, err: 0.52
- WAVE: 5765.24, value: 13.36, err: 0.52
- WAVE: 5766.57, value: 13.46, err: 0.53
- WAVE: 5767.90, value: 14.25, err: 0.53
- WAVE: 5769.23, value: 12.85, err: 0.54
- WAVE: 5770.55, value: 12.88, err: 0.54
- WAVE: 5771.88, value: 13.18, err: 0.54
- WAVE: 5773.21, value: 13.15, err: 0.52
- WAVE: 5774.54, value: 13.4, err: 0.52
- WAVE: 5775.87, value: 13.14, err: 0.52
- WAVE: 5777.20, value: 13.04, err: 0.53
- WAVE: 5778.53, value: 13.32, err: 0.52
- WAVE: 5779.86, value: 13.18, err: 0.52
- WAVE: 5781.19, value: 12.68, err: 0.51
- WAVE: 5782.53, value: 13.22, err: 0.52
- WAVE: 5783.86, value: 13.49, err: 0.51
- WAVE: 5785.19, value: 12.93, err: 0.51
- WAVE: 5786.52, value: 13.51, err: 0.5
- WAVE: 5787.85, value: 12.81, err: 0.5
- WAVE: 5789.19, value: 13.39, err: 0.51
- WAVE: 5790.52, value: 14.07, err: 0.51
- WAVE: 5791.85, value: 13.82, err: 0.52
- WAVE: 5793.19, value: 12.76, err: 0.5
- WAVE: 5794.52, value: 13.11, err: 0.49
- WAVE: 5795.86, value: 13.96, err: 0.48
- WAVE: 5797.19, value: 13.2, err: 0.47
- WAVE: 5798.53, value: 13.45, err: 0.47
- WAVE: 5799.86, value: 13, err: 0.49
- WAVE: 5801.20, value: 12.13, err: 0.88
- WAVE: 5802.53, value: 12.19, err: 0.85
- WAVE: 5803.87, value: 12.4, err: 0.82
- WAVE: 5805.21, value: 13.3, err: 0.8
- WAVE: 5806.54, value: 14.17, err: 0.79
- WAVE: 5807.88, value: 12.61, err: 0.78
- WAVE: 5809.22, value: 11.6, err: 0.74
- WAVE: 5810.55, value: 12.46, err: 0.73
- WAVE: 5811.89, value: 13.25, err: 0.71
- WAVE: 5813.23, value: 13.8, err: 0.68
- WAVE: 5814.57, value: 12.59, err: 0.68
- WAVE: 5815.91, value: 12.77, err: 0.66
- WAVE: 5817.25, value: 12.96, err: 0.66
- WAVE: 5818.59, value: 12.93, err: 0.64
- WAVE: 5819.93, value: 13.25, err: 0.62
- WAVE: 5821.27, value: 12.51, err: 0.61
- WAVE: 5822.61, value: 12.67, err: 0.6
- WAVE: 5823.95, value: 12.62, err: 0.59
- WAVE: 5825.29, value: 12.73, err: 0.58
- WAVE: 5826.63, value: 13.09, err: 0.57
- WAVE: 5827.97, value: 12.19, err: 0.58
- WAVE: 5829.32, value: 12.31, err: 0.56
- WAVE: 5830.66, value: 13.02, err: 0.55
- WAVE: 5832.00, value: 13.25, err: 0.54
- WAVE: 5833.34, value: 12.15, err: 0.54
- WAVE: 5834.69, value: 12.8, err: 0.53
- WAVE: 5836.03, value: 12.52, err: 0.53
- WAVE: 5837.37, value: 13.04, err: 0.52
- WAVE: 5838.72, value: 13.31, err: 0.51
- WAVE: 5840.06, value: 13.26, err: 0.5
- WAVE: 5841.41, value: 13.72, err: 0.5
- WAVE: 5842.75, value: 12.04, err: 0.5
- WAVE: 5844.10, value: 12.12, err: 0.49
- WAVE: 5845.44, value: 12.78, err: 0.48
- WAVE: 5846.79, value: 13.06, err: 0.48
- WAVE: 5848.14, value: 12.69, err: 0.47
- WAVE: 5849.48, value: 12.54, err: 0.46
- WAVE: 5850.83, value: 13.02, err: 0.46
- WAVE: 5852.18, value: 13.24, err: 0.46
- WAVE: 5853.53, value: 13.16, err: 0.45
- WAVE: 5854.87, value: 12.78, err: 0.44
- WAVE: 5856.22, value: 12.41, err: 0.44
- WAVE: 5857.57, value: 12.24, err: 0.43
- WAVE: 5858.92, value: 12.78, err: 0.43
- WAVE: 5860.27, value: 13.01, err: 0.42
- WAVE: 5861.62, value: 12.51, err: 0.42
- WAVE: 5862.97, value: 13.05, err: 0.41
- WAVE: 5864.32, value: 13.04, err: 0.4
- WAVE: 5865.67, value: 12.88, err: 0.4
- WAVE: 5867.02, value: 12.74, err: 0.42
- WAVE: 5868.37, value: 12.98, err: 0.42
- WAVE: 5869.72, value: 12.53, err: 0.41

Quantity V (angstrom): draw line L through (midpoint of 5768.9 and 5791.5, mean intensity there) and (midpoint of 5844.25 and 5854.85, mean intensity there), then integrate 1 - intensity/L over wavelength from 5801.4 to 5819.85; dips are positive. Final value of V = 0.3 angstrom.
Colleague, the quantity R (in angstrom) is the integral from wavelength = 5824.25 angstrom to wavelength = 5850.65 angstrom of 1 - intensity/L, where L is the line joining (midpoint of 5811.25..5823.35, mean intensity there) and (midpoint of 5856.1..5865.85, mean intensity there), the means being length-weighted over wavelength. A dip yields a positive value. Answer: 0.2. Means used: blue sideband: 13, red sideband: 12.7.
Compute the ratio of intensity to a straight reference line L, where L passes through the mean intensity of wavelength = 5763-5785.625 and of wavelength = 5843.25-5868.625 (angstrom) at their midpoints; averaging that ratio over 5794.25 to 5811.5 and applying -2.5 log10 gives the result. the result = 0.02 mag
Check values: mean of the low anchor 13.2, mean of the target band 12.9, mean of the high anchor 12.8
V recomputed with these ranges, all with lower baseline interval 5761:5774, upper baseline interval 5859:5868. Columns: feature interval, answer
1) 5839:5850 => 0.14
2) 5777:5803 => 0.09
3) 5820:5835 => 0.41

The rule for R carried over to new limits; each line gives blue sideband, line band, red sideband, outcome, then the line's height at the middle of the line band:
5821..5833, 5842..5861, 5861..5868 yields 0.14 angstrom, 12.8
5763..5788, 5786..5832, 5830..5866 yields 0.32 angstrom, 13.1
